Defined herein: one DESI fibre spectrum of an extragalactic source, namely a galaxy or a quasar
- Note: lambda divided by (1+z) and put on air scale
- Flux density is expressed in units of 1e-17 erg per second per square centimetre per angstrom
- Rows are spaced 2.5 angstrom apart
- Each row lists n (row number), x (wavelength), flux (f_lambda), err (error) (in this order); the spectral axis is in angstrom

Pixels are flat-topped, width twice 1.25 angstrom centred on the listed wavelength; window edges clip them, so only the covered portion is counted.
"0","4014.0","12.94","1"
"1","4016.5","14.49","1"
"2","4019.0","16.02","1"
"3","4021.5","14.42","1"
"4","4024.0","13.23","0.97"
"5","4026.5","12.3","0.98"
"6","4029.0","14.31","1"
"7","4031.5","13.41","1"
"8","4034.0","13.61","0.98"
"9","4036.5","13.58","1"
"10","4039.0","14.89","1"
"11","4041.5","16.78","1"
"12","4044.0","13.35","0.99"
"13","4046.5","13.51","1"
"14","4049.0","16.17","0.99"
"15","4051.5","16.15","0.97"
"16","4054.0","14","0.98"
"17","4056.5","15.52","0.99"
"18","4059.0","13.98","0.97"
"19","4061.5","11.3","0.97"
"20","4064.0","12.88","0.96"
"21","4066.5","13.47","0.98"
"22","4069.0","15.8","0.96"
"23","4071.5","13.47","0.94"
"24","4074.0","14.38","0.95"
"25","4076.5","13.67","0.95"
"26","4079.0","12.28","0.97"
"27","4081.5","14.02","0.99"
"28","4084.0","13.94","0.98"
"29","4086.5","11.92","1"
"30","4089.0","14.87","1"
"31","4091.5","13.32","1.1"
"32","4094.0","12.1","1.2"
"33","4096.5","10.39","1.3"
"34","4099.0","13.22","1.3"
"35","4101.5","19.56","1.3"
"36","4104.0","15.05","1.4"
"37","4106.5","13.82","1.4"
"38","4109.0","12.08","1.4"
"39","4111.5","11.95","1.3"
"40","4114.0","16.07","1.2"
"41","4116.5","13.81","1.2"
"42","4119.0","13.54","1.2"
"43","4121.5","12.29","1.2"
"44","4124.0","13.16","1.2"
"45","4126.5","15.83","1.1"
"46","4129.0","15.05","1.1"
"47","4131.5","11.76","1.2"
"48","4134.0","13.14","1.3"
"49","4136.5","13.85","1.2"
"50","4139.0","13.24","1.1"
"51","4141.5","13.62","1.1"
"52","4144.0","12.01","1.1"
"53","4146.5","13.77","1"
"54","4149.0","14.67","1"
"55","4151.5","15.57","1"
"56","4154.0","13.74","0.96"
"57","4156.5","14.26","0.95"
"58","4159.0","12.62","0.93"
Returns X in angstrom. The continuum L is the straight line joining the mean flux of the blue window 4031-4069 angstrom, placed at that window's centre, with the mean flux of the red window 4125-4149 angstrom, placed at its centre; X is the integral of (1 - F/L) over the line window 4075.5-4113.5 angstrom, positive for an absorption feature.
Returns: 1.1 angstrom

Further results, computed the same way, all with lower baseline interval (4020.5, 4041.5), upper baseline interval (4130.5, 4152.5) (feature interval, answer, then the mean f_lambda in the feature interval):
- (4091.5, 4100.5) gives 0.9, 12.3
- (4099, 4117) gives -1.2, 14.6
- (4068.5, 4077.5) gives -0.3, 14.2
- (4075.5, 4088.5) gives 0.4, 13.3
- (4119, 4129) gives -0.2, 13.9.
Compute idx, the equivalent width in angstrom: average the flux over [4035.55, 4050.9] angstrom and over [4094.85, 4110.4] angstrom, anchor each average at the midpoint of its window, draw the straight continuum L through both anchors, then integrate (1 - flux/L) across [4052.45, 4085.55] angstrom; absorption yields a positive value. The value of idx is 1.6 angstrom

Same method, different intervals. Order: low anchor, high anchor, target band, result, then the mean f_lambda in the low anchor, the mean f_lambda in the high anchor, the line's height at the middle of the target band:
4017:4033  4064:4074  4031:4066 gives -0.48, 14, 14.1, 14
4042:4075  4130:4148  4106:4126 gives 0.01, 14.2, 13.1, 13.4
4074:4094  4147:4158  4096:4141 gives 0.36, 13.4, 14.5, 13.9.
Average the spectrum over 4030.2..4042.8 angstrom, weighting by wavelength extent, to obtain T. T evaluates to 14.4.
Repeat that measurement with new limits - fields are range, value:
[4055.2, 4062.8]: 13.6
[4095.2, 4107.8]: 14.4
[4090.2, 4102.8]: 13.7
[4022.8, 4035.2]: 13.4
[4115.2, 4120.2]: 13.7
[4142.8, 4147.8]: 12.9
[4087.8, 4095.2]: 13.4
